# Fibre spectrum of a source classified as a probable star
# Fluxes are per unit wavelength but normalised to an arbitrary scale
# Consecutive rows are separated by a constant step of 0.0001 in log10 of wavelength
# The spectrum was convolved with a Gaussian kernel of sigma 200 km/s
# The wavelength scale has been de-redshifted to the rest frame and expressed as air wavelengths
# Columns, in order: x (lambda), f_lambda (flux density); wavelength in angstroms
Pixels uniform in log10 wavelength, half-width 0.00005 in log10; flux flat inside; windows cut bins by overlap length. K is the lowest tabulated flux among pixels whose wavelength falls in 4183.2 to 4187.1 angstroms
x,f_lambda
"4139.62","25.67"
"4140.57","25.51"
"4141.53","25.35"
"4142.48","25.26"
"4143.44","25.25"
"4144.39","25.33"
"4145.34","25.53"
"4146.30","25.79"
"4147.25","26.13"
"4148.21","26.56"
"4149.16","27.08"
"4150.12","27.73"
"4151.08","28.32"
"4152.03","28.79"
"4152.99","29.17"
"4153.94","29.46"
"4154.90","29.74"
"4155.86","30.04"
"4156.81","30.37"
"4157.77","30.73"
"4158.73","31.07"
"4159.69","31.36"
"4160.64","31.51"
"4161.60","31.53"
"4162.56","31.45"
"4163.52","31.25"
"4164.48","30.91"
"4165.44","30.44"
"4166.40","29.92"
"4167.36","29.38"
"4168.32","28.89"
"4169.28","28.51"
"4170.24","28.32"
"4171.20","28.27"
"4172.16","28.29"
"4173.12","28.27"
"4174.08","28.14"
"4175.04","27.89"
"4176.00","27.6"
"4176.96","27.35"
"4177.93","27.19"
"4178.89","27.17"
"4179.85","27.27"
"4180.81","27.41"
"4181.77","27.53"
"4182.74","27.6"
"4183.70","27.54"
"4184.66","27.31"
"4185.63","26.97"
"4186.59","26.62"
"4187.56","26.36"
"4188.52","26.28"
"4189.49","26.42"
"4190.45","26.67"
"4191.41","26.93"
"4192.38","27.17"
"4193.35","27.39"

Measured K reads 26.62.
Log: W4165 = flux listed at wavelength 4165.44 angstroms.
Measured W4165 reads 30.44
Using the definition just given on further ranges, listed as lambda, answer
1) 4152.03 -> 28.79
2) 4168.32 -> 28.89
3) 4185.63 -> 26.97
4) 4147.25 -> 26.13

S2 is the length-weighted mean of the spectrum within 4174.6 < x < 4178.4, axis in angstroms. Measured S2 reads 27.5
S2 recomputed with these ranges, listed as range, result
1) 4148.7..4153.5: 28.2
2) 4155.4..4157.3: 30.3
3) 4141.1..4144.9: 25.3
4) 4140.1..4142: 25.3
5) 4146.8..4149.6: 26.6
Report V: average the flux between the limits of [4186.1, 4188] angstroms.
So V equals 26.5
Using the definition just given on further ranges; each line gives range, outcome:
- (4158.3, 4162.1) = 31.4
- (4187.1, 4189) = 26.4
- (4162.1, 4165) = 31.2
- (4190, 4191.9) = 26.8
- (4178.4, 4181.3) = 27.4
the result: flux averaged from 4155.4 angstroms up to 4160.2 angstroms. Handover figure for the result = 30.8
